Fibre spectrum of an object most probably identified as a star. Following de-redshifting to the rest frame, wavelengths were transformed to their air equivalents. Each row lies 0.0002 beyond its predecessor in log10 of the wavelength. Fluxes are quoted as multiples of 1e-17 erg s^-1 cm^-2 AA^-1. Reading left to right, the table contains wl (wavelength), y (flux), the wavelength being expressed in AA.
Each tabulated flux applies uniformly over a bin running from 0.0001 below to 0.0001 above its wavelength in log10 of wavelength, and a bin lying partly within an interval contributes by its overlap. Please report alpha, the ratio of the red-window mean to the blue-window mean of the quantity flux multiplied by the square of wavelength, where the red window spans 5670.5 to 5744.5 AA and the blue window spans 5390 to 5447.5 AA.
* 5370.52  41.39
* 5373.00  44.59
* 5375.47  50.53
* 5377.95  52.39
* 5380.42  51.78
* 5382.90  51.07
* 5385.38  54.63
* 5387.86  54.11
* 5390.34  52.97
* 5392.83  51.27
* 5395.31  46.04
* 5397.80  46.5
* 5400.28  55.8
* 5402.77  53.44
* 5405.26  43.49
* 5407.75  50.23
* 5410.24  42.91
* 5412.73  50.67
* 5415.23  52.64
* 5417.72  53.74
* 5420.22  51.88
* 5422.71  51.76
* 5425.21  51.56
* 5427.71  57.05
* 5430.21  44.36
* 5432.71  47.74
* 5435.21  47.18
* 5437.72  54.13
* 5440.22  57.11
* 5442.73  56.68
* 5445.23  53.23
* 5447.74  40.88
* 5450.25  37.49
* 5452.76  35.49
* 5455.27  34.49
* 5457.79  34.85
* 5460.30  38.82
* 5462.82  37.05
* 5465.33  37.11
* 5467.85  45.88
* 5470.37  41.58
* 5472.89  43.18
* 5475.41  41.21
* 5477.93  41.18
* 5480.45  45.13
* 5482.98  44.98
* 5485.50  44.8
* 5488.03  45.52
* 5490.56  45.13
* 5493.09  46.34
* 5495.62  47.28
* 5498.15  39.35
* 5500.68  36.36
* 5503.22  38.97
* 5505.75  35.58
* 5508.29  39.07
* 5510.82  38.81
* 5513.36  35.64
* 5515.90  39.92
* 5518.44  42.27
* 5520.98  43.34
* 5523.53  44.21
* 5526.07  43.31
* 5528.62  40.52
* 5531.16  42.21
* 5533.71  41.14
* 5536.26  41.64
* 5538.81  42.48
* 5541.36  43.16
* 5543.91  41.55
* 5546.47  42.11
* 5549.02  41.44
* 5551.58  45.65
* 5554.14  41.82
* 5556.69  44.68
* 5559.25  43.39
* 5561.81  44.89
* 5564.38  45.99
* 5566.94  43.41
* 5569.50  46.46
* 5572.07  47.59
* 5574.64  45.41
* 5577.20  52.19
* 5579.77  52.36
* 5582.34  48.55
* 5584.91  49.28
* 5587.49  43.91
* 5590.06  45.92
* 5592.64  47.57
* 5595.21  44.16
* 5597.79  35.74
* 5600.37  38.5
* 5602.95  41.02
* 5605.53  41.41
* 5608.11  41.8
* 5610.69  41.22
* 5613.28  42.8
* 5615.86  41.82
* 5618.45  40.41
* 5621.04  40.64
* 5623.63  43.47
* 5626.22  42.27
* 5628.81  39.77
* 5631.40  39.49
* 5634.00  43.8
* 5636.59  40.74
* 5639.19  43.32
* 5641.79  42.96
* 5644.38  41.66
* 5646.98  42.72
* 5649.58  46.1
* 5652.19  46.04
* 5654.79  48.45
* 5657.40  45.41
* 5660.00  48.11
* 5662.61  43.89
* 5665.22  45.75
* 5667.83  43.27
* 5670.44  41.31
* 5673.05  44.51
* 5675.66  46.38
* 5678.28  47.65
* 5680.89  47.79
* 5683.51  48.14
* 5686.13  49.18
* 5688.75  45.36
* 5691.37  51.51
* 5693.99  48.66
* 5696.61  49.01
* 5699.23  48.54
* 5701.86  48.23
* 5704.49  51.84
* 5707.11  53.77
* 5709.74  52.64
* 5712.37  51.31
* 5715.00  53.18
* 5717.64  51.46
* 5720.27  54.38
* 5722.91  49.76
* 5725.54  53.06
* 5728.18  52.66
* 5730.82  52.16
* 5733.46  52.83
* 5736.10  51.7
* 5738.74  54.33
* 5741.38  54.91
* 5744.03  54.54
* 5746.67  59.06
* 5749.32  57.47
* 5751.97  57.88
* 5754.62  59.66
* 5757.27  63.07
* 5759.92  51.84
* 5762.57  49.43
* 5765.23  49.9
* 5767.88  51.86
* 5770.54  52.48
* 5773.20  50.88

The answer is 1.10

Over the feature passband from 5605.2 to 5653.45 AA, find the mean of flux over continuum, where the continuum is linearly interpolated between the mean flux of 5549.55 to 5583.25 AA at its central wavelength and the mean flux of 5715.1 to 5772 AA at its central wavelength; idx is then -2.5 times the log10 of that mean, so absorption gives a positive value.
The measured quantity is 0.16 mag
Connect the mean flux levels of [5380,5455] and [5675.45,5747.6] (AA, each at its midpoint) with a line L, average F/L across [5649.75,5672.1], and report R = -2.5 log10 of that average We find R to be 0.13 mag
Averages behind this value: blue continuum 49.7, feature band 45.3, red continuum 51.3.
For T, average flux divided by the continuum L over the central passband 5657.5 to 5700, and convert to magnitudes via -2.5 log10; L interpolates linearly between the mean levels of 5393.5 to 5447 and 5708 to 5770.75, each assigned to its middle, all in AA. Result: 0.14 mag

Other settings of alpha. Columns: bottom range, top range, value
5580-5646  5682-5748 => 1.26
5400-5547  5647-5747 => 1.21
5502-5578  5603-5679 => 1.05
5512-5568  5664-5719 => 1.21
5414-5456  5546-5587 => 0.99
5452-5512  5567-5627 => 1.13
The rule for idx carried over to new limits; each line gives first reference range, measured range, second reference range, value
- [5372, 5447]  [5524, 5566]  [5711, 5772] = 0.21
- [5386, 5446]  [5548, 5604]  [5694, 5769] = 0.16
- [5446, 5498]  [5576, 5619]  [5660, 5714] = 0.03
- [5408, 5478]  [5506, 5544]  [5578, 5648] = 0.08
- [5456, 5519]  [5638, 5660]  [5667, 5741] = 0.07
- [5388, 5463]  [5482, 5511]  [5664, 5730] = 0.15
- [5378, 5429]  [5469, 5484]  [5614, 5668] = 0.14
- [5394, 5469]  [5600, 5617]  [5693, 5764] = 0.22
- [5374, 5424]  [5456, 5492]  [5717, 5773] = 0.23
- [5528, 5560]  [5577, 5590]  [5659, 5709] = -0.11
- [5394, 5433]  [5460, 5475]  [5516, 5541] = 0.14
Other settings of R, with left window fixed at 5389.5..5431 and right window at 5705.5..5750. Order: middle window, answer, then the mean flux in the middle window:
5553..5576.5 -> 0.15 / 45.1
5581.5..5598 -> 0.15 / 45.5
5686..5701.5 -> 0.09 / 48.7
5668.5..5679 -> 0.18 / 44.7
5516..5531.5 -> 0.21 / 42.5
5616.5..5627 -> 0.25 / 41.7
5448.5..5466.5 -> 0.36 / 36.6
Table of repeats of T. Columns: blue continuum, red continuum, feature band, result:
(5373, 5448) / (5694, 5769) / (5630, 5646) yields 0.243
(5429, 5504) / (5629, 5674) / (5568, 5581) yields -0.118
